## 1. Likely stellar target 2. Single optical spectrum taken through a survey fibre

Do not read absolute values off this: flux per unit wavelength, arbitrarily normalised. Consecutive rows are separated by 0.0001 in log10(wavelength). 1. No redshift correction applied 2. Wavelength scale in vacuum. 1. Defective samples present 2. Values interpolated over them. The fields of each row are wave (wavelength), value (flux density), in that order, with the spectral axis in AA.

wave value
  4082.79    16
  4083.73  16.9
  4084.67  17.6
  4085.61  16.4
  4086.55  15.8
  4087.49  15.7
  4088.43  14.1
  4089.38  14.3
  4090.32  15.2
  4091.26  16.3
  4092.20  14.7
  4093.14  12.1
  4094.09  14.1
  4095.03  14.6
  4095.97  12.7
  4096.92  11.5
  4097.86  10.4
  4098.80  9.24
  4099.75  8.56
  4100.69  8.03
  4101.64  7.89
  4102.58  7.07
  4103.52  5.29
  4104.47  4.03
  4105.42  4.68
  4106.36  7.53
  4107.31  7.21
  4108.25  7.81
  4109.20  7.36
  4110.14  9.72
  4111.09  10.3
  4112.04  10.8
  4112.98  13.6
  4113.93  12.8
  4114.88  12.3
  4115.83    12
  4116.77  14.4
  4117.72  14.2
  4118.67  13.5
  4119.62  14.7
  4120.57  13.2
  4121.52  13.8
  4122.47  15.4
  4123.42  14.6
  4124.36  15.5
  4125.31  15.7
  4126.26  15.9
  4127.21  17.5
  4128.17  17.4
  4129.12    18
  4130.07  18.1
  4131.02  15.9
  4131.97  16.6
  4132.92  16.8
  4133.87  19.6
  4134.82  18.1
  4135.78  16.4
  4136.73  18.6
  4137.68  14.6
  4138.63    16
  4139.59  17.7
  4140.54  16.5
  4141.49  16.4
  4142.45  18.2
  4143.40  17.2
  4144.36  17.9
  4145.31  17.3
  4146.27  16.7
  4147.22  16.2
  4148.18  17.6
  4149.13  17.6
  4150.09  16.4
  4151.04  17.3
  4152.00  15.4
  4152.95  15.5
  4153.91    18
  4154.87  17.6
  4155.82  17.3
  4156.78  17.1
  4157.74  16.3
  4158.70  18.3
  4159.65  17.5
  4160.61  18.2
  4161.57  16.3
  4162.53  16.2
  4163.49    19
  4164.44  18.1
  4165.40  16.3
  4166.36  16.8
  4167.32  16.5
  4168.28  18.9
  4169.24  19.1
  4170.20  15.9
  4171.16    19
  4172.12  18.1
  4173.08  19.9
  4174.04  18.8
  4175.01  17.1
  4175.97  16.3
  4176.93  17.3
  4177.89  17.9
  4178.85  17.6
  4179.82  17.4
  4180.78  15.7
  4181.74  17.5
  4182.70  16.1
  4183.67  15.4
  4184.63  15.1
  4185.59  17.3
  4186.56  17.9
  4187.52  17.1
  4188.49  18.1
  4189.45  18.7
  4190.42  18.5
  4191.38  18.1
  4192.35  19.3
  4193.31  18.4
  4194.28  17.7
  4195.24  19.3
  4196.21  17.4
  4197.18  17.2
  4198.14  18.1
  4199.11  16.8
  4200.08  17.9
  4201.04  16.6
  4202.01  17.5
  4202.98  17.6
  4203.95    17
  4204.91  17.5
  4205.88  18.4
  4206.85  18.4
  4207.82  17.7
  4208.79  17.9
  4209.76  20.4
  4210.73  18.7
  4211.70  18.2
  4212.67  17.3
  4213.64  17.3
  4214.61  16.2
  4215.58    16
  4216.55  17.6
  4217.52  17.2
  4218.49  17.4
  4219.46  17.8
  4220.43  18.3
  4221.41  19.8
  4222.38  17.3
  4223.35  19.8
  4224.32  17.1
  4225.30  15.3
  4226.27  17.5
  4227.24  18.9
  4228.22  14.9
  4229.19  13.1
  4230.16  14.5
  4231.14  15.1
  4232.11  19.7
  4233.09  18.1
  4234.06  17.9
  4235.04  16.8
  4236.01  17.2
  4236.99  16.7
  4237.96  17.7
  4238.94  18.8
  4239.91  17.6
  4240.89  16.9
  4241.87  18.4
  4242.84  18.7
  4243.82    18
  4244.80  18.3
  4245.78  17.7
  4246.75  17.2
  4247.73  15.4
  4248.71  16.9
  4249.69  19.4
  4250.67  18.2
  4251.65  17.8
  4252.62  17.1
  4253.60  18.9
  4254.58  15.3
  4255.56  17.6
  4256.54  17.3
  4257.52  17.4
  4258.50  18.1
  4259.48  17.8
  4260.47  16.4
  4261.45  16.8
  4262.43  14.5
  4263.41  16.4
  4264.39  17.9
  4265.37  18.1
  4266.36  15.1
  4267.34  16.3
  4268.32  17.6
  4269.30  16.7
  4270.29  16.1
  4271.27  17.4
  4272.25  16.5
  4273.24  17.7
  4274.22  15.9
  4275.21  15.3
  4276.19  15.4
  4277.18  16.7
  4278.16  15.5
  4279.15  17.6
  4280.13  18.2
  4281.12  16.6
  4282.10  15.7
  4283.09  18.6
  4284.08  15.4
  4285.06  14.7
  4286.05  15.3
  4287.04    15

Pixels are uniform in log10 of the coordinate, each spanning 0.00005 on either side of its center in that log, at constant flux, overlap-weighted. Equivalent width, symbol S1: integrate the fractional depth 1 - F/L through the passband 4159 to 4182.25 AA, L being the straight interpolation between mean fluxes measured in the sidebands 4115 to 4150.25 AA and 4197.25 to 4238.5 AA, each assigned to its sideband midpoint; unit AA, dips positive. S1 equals -1.1 AA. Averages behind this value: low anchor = 16.2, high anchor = 17.4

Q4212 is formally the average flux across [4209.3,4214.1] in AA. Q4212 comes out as 18.4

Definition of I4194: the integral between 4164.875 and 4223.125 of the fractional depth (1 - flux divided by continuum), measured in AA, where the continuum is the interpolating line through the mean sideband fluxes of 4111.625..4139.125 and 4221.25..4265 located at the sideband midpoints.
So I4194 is -4.1 AA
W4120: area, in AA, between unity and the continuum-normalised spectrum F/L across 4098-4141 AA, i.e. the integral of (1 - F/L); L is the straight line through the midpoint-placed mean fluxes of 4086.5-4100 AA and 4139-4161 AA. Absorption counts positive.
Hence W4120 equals 6.40 AA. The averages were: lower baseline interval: 13.3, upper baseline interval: 17.1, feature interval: 13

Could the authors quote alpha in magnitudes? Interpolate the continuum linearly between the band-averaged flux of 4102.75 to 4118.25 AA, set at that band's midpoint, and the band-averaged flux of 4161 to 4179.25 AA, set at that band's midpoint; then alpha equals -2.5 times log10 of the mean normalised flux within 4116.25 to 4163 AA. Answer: -0.23 mag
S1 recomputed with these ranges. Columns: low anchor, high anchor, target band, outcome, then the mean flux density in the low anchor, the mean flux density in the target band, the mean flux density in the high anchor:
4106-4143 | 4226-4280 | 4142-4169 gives -3.7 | 14.5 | 17.2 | 17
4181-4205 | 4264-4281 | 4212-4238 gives 0.1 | 17.5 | 17.1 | 16.7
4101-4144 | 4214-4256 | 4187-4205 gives -2.0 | 13.6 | 17.8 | 17.4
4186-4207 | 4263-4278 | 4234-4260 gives -0.9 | 17.9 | 17.6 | 16.6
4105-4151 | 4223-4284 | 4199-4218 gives -1.6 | 14.8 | 17.6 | 17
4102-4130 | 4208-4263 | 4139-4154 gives -4.0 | 12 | 17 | 17.4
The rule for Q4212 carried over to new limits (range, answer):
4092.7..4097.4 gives 13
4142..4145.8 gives 17.6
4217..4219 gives 17.3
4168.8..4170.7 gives 17.5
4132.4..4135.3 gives 18.2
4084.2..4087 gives 16.6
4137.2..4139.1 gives 15.4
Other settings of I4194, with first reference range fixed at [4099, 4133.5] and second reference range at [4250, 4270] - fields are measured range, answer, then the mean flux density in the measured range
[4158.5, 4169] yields -2.8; 17.5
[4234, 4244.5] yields -0.9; 17.7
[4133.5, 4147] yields -4.4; 17.2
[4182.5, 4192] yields -1.7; 17.3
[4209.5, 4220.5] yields -1.5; 17.6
